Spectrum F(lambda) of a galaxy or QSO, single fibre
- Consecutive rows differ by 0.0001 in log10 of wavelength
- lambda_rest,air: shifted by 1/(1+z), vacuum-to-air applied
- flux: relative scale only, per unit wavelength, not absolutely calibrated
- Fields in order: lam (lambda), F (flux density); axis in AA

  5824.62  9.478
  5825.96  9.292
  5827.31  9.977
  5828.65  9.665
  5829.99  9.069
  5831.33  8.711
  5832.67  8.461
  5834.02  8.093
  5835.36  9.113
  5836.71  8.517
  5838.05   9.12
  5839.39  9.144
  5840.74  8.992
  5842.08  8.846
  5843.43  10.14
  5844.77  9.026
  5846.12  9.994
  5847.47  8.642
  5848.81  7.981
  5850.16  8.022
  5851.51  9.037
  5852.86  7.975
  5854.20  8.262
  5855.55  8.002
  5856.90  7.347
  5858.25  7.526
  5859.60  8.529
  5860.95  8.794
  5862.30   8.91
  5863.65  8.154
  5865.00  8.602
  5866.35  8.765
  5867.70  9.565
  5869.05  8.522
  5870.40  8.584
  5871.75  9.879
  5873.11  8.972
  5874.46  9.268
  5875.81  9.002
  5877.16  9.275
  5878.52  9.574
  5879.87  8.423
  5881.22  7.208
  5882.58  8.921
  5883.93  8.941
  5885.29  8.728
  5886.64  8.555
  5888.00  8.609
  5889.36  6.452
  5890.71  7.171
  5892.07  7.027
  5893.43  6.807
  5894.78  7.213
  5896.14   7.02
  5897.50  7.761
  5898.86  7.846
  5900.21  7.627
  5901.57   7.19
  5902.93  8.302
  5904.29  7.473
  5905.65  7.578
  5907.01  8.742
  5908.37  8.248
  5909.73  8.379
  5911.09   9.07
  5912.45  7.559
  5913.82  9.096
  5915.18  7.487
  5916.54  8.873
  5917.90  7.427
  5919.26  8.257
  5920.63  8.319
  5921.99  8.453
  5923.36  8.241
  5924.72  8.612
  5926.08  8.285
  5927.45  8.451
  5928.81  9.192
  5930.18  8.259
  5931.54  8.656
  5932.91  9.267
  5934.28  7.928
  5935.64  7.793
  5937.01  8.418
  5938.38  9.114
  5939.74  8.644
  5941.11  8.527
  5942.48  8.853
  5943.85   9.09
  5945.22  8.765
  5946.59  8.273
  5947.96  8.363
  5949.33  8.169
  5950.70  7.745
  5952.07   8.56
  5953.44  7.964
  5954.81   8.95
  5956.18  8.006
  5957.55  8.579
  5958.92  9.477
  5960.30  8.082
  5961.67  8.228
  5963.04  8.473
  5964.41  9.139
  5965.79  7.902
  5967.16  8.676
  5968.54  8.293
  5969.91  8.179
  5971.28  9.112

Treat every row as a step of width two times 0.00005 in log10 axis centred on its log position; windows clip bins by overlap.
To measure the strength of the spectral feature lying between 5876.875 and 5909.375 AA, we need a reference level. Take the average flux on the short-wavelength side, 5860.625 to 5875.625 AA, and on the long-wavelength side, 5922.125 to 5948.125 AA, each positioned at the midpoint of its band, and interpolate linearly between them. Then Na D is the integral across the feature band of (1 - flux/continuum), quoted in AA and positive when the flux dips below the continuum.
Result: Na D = 3.2 AA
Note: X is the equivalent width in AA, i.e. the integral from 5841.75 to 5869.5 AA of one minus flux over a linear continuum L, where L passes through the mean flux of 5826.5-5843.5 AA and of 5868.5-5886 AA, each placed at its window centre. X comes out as 1.1 AA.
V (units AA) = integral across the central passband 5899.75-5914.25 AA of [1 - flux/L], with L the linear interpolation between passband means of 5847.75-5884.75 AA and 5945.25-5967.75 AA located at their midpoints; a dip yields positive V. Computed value 0.7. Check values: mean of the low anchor 8.6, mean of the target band 8.1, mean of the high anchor 8.42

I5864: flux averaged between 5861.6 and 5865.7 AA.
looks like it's 8.56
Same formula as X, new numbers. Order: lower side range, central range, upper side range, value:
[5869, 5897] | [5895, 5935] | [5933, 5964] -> 0.9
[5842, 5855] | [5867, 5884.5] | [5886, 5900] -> -2.1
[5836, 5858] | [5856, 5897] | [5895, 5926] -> 0.2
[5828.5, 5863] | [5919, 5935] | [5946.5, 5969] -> 0.0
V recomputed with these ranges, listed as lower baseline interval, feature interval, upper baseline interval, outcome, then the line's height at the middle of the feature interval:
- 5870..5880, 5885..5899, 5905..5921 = 2.0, 8.76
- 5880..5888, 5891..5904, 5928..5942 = 1.7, 8.51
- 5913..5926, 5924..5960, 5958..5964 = -0.3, 8.46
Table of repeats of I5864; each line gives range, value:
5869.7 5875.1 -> 9.17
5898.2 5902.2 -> 7.57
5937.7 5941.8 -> 8.77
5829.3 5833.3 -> 8.77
